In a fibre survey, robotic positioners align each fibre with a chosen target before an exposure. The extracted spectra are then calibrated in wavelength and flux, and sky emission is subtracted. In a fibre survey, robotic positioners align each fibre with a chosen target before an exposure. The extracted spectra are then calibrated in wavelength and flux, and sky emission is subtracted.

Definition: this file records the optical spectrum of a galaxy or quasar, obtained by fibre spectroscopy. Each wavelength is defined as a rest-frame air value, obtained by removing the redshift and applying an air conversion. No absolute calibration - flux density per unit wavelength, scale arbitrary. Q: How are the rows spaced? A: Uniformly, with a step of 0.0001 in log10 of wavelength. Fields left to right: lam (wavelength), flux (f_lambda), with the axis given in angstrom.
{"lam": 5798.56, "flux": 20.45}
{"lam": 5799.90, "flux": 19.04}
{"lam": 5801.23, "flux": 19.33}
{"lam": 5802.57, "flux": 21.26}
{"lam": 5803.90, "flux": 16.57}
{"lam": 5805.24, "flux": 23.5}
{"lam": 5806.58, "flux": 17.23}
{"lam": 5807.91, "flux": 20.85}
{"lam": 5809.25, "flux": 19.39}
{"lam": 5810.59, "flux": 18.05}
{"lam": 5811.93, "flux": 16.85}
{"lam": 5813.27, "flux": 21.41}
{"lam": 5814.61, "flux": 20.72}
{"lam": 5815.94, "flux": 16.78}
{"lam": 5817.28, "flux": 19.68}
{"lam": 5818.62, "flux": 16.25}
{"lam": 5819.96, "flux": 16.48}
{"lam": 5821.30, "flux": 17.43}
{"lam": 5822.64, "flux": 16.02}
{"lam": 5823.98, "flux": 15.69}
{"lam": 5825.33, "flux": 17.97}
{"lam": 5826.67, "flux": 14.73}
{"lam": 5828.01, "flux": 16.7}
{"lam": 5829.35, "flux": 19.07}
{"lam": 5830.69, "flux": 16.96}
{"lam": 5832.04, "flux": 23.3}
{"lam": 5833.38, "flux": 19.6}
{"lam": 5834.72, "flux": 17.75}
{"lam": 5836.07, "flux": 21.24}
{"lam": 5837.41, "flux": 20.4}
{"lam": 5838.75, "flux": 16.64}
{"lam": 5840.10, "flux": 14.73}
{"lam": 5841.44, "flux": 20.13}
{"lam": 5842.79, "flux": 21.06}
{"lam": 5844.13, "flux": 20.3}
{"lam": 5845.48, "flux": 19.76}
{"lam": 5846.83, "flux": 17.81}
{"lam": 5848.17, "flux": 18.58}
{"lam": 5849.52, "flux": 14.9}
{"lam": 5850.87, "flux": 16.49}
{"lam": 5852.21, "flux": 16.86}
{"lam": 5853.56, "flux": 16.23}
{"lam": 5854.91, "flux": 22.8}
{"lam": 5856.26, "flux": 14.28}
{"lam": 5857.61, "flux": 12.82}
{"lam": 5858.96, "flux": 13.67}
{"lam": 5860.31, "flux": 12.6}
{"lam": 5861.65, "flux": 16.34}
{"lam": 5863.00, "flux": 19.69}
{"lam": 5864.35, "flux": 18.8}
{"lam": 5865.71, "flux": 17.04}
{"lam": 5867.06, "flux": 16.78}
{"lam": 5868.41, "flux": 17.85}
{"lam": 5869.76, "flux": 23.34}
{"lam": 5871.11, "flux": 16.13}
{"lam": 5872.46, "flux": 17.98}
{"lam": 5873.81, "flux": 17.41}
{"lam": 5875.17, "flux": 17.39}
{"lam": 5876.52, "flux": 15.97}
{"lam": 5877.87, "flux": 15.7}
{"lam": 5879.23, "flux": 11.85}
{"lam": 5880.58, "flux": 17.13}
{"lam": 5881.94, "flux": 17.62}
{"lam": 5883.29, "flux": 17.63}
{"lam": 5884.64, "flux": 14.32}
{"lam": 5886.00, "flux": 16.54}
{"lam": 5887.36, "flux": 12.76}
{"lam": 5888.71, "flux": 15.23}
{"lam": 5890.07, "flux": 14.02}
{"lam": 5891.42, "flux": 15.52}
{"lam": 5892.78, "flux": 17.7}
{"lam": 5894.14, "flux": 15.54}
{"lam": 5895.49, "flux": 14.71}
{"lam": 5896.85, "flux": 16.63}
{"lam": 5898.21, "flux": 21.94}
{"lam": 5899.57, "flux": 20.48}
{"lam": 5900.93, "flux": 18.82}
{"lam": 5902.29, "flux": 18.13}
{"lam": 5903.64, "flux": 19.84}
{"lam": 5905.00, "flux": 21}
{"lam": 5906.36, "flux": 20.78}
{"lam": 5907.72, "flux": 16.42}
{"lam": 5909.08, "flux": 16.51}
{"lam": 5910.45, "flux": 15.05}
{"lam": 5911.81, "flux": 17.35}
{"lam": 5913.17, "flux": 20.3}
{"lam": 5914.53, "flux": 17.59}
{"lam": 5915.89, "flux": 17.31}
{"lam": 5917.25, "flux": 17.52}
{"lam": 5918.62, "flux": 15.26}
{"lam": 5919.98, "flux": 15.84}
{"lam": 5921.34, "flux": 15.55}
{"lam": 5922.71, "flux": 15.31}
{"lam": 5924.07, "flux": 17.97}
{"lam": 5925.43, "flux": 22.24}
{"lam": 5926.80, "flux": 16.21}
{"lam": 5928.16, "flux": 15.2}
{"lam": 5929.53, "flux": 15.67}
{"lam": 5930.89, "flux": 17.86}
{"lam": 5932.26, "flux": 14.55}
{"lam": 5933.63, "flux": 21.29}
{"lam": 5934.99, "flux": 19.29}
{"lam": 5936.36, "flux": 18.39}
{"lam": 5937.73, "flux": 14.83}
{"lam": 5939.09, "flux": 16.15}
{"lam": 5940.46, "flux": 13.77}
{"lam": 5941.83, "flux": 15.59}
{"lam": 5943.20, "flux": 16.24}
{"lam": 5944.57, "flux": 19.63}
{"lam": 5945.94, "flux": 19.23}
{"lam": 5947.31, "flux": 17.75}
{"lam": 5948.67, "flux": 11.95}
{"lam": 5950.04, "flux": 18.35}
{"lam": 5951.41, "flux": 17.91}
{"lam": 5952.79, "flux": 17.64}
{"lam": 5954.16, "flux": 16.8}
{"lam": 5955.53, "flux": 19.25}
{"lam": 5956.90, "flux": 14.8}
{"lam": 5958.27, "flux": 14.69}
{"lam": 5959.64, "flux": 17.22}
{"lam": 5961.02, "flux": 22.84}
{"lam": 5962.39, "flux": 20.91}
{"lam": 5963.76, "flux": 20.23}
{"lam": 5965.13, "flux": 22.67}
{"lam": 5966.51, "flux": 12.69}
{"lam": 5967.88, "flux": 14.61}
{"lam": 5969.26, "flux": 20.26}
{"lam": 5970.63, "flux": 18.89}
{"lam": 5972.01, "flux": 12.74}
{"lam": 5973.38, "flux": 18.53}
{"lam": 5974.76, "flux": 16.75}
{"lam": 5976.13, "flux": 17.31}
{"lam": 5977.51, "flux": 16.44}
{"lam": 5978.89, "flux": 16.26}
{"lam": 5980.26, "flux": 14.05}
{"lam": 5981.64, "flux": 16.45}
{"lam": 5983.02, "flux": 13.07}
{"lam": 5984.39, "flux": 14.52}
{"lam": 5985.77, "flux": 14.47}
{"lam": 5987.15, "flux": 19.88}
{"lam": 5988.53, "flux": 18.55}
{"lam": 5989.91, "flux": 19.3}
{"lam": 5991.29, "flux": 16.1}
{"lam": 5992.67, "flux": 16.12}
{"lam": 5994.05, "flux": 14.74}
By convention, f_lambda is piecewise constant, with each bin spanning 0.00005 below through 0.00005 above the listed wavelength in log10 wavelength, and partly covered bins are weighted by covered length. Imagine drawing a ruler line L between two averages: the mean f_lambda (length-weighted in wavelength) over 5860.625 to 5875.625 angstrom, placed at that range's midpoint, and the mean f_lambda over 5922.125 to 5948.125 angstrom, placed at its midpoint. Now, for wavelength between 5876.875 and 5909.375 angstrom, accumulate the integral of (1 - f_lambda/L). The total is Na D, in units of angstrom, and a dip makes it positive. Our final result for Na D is 1.3 angstrom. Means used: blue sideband 17.9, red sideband 17.2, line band 17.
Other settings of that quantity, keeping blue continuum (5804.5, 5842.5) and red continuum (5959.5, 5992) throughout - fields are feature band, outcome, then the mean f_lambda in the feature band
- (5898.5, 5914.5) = -0.76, 18.6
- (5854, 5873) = 1.04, 17.1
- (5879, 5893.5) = 1.91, 15.6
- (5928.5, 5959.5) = 1.13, 16.9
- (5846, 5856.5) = 0.47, 17.4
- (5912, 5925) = 0.47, 17.1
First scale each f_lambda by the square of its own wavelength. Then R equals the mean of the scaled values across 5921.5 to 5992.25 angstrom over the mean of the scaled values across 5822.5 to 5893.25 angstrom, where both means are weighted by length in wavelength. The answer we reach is 1.03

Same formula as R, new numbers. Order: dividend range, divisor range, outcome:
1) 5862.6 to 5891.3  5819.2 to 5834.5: 0.96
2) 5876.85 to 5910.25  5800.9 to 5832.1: 0.95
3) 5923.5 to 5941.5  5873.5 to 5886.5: 1.08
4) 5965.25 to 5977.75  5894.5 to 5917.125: 0.94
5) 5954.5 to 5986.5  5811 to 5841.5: 0.98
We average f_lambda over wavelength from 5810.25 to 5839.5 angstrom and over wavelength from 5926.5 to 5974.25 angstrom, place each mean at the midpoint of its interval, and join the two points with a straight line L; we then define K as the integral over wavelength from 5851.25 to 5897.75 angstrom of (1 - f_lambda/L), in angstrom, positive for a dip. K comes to 3.7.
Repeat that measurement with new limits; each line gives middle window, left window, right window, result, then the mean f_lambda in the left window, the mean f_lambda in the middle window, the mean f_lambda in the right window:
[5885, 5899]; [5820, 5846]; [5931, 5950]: 1.19 angstrom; 18.3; 16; 16.9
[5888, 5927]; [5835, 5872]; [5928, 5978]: -0.04 angstrom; 17.7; 17.5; 17.3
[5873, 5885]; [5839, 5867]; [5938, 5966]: 0.79 angstrom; 17.2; 16.2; 17.6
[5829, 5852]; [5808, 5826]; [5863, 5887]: -1.43 angstrom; 18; 18.7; 17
